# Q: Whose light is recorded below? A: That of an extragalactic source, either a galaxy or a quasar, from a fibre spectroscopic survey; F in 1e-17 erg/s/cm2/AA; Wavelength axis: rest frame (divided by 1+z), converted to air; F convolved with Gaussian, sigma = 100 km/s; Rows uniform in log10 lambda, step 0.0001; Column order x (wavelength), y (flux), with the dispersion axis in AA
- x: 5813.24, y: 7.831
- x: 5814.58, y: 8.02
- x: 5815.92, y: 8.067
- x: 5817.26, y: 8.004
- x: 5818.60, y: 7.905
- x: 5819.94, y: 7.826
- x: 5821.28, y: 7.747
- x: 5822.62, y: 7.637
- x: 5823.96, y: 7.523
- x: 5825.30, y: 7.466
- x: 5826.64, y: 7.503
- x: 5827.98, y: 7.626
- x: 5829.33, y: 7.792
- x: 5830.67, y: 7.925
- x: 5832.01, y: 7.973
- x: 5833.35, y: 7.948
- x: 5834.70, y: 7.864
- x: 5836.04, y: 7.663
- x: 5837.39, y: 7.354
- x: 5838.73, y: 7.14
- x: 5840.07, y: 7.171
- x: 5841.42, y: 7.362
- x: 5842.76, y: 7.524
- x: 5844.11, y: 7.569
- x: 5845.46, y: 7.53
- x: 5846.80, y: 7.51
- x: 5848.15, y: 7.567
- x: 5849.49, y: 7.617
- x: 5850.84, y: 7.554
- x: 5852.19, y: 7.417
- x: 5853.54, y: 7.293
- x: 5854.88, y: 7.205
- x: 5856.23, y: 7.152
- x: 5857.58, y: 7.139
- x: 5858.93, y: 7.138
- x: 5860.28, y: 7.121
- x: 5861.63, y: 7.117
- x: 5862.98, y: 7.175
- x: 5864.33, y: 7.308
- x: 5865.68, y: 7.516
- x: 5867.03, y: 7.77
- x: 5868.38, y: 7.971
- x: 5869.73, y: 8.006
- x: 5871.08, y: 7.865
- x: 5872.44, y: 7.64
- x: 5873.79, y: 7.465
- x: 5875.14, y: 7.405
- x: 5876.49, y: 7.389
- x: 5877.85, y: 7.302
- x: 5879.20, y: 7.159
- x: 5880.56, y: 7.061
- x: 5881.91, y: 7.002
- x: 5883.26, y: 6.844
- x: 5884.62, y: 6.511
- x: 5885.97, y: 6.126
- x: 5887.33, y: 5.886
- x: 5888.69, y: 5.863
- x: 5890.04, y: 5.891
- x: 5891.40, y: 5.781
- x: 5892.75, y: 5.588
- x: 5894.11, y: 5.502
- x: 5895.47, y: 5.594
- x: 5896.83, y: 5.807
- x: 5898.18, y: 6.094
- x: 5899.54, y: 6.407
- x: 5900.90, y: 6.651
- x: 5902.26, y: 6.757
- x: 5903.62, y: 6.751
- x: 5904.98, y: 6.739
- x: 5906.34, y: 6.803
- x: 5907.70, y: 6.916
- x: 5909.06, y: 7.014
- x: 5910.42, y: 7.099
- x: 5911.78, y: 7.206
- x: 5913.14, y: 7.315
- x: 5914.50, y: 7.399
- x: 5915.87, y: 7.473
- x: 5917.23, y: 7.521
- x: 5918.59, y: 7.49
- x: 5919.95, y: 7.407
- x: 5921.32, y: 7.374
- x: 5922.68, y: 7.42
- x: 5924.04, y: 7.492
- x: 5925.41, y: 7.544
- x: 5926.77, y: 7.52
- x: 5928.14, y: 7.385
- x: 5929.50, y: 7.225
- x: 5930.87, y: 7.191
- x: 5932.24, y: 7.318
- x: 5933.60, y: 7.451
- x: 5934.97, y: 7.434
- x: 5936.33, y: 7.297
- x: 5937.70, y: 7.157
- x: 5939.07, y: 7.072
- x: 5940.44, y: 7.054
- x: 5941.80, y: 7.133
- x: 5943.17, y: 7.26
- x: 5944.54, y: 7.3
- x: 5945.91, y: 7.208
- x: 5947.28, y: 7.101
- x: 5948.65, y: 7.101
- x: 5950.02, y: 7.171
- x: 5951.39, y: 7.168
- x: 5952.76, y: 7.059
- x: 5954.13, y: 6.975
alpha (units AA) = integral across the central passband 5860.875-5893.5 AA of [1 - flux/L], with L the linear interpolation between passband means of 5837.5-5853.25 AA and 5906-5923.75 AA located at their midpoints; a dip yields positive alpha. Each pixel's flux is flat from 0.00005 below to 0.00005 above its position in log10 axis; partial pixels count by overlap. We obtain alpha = 1.73 AA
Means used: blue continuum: 7.44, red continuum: 7.28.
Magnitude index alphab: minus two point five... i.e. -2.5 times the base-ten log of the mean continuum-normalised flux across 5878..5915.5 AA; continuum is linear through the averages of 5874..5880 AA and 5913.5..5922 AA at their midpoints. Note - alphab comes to 0.13 mag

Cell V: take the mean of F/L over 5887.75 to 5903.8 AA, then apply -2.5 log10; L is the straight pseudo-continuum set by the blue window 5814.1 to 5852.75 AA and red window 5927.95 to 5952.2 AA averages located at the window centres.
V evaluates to 0.22 mag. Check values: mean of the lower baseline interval 7.65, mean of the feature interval 6.03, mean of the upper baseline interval 7.22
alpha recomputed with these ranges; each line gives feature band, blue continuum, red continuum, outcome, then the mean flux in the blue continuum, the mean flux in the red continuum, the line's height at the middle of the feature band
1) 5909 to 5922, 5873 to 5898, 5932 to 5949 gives -0.9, 6.45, 7.22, 6.87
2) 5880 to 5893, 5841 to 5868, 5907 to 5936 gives 1.9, 7.39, 7.34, 7.37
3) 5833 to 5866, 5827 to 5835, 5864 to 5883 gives 1.2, 7.84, 7.48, 7.68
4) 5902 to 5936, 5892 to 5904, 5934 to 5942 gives -2.9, 6.11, 7.21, 6.69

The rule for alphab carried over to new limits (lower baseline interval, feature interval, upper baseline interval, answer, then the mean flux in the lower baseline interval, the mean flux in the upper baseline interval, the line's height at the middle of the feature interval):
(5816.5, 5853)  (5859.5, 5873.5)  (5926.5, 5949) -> -0.006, 7.62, 7.24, 7.5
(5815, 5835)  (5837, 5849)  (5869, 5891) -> 0.013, 7.79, 6.95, 7.51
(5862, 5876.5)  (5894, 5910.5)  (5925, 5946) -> 0.149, 7.59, 7.28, 7.44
